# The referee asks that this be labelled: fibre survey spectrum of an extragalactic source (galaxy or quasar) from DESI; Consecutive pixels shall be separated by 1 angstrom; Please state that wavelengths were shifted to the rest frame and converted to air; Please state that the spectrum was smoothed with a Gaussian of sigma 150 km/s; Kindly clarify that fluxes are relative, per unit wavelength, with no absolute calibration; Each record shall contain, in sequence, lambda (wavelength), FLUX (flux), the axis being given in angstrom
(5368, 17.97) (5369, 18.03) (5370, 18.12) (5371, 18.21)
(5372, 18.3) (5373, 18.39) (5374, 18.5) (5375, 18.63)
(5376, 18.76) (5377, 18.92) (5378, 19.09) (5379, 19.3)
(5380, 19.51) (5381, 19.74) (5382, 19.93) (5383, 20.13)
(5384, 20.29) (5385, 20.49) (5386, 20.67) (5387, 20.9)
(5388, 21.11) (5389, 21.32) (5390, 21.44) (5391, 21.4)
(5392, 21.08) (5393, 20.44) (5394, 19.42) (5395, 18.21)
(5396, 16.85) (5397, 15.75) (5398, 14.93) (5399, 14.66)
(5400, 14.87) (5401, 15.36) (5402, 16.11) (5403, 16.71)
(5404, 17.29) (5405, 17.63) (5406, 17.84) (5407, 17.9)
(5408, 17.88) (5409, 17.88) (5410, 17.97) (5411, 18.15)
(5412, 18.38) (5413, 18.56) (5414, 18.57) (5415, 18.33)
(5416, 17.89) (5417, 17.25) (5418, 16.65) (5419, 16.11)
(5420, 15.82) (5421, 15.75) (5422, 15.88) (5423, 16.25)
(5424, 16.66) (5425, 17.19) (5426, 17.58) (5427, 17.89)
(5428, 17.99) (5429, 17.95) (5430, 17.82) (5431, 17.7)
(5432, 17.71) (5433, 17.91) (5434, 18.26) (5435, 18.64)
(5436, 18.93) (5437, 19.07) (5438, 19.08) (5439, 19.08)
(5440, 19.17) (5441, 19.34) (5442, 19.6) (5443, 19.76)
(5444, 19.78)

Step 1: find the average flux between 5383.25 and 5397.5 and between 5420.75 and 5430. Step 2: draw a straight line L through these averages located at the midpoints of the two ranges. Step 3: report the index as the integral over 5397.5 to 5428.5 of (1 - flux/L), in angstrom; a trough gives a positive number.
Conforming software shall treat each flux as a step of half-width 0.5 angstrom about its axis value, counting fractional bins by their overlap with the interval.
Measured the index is 1.8 angstrom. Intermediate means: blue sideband 20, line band 17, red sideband 17.1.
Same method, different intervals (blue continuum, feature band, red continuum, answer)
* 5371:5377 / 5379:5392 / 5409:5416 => -1.5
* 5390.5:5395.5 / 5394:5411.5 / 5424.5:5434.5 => 2.3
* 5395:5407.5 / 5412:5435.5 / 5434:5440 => 0.7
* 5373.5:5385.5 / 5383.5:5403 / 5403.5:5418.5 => 0.1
